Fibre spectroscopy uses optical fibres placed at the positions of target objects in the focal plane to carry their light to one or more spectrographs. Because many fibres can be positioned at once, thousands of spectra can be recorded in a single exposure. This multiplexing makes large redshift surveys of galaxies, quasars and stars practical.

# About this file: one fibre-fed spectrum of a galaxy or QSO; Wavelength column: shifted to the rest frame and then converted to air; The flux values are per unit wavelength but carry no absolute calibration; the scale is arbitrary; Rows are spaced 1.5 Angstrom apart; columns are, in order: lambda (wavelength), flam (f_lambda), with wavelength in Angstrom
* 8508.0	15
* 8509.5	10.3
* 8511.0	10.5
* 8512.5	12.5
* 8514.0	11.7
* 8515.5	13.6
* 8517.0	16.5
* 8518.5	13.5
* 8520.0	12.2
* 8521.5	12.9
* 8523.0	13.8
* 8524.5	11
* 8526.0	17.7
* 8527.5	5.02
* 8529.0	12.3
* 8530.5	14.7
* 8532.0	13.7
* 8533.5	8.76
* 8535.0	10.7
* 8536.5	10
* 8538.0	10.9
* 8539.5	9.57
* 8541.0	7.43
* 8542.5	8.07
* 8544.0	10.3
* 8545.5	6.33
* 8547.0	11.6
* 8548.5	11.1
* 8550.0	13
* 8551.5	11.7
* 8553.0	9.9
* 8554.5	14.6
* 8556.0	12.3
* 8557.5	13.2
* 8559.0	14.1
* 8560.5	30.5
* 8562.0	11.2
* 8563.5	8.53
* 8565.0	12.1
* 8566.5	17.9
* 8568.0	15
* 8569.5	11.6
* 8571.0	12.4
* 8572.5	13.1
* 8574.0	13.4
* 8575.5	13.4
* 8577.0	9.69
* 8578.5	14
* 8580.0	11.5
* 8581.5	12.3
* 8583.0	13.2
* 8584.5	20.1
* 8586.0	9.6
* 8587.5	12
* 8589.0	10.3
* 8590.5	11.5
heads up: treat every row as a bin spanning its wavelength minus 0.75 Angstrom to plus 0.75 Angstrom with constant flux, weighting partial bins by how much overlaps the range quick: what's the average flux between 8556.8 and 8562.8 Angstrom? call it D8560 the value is 17.2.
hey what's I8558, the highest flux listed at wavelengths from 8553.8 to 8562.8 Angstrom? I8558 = 30.5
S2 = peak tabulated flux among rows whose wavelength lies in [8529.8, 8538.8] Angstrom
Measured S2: 14.7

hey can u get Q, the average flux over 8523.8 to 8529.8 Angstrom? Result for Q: 11.5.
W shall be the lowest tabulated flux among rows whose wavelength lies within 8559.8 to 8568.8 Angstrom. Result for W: 8.53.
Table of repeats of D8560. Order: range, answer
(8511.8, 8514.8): 12.1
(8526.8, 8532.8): 11.5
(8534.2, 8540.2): 10.3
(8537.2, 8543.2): 9.01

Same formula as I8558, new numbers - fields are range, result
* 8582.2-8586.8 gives 20.1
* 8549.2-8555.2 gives 14.6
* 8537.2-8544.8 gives 10.9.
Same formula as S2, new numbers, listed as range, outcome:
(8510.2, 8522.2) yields 16.5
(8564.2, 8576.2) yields 17.9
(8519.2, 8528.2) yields 17.7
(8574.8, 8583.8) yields 14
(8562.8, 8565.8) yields 12.1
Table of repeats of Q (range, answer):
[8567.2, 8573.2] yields 13.1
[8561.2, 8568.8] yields 13.1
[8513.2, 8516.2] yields 12.6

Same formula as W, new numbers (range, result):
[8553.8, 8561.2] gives 12.3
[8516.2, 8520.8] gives 12.2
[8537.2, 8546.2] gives 6.33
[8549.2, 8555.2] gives 9.9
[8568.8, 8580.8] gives 9.69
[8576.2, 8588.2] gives 9.6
